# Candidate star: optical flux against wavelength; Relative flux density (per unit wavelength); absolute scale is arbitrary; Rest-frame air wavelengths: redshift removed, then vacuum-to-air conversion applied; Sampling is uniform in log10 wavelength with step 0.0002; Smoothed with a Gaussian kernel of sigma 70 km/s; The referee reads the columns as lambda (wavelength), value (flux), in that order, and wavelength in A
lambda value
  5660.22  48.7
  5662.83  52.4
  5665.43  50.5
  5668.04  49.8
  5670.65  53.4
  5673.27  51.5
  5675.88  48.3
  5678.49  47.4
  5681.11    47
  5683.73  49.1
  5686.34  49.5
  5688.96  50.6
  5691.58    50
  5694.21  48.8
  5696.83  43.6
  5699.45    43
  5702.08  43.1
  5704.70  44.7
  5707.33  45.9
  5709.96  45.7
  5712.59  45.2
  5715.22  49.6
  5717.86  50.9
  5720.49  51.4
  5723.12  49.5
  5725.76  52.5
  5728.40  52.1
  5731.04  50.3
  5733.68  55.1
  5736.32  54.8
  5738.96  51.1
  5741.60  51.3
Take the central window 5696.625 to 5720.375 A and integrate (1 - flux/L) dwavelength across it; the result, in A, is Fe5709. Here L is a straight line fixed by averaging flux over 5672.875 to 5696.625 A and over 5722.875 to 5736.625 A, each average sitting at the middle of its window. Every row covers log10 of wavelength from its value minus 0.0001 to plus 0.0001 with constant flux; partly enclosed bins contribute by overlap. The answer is 2.1 A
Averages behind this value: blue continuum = 48.8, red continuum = 52.4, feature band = 46.1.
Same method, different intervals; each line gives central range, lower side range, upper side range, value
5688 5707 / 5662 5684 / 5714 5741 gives 1.7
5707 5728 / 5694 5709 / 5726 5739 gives -0.1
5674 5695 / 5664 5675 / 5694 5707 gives -0.5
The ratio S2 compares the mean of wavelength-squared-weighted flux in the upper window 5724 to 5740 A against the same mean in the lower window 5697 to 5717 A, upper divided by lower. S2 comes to 1.17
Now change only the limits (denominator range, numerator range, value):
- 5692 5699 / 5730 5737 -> 1.17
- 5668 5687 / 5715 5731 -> 1.05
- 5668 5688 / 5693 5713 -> 0.92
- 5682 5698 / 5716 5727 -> 1.06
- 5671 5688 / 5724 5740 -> 1.09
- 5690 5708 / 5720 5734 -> 1.14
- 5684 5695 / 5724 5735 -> 1.07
